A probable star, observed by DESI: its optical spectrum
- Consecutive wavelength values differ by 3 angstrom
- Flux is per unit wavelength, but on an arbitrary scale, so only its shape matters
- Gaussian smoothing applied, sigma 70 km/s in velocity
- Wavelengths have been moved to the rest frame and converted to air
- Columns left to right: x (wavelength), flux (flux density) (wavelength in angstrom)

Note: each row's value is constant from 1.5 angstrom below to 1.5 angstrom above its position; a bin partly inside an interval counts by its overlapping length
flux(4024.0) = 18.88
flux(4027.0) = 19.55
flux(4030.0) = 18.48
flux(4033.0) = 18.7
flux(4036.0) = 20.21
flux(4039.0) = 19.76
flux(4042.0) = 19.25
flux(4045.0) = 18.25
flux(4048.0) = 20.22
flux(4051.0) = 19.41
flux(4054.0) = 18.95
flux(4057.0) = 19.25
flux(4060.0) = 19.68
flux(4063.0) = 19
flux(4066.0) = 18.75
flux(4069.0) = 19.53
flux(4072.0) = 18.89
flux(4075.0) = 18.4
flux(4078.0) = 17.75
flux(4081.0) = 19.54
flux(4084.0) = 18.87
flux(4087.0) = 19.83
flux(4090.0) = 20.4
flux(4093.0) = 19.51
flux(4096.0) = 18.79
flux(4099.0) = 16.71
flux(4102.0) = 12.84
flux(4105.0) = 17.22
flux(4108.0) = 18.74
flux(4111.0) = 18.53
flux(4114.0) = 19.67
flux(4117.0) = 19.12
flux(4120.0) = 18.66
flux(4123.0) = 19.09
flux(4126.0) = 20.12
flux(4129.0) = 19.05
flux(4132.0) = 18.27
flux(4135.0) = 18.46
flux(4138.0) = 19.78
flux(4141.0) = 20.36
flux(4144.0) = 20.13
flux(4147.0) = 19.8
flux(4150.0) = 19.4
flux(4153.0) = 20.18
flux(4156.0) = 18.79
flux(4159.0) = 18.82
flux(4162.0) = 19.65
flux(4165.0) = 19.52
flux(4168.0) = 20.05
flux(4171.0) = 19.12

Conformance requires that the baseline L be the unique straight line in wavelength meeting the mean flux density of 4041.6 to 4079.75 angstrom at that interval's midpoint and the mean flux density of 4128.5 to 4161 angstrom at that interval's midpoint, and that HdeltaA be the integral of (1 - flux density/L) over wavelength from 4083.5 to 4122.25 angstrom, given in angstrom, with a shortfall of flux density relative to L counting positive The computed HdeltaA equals 1.7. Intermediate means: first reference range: 19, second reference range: 19.4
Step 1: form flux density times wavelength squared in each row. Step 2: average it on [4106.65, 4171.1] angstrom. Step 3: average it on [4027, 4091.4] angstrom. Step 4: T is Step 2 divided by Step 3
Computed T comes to 1.05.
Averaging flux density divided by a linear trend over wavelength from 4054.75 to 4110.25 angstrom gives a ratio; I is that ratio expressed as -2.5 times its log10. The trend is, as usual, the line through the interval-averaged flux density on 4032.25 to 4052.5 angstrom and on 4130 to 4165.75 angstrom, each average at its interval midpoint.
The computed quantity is 0.050 mag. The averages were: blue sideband 19.4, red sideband 19.4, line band 18.5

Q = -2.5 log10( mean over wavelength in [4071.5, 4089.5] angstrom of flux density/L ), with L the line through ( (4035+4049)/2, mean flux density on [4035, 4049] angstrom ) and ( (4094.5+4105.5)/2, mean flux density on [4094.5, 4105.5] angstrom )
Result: -0.10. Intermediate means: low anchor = 19.5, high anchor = 16.3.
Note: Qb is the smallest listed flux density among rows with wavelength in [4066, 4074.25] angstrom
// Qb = 18.75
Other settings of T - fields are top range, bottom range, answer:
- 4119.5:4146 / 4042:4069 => 1.05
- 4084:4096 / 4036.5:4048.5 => 1.04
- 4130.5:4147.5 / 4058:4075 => 1.05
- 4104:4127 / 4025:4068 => 1.02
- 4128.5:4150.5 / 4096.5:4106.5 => 1.24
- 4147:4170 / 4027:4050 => 1.07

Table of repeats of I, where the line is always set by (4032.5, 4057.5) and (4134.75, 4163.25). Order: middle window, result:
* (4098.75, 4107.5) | 0.228 mag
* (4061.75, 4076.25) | 0.028 mag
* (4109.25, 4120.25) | 0.027 mag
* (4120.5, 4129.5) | 0.009 mag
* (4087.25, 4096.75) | -0.011 mag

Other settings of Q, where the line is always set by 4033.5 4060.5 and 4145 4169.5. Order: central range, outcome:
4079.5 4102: 0.04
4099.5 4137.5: 0.07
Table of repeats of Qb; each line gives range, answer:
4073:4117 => 12.84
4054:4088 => 17.75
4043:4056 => 18.25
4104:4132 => 17.22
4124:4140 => 18.27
